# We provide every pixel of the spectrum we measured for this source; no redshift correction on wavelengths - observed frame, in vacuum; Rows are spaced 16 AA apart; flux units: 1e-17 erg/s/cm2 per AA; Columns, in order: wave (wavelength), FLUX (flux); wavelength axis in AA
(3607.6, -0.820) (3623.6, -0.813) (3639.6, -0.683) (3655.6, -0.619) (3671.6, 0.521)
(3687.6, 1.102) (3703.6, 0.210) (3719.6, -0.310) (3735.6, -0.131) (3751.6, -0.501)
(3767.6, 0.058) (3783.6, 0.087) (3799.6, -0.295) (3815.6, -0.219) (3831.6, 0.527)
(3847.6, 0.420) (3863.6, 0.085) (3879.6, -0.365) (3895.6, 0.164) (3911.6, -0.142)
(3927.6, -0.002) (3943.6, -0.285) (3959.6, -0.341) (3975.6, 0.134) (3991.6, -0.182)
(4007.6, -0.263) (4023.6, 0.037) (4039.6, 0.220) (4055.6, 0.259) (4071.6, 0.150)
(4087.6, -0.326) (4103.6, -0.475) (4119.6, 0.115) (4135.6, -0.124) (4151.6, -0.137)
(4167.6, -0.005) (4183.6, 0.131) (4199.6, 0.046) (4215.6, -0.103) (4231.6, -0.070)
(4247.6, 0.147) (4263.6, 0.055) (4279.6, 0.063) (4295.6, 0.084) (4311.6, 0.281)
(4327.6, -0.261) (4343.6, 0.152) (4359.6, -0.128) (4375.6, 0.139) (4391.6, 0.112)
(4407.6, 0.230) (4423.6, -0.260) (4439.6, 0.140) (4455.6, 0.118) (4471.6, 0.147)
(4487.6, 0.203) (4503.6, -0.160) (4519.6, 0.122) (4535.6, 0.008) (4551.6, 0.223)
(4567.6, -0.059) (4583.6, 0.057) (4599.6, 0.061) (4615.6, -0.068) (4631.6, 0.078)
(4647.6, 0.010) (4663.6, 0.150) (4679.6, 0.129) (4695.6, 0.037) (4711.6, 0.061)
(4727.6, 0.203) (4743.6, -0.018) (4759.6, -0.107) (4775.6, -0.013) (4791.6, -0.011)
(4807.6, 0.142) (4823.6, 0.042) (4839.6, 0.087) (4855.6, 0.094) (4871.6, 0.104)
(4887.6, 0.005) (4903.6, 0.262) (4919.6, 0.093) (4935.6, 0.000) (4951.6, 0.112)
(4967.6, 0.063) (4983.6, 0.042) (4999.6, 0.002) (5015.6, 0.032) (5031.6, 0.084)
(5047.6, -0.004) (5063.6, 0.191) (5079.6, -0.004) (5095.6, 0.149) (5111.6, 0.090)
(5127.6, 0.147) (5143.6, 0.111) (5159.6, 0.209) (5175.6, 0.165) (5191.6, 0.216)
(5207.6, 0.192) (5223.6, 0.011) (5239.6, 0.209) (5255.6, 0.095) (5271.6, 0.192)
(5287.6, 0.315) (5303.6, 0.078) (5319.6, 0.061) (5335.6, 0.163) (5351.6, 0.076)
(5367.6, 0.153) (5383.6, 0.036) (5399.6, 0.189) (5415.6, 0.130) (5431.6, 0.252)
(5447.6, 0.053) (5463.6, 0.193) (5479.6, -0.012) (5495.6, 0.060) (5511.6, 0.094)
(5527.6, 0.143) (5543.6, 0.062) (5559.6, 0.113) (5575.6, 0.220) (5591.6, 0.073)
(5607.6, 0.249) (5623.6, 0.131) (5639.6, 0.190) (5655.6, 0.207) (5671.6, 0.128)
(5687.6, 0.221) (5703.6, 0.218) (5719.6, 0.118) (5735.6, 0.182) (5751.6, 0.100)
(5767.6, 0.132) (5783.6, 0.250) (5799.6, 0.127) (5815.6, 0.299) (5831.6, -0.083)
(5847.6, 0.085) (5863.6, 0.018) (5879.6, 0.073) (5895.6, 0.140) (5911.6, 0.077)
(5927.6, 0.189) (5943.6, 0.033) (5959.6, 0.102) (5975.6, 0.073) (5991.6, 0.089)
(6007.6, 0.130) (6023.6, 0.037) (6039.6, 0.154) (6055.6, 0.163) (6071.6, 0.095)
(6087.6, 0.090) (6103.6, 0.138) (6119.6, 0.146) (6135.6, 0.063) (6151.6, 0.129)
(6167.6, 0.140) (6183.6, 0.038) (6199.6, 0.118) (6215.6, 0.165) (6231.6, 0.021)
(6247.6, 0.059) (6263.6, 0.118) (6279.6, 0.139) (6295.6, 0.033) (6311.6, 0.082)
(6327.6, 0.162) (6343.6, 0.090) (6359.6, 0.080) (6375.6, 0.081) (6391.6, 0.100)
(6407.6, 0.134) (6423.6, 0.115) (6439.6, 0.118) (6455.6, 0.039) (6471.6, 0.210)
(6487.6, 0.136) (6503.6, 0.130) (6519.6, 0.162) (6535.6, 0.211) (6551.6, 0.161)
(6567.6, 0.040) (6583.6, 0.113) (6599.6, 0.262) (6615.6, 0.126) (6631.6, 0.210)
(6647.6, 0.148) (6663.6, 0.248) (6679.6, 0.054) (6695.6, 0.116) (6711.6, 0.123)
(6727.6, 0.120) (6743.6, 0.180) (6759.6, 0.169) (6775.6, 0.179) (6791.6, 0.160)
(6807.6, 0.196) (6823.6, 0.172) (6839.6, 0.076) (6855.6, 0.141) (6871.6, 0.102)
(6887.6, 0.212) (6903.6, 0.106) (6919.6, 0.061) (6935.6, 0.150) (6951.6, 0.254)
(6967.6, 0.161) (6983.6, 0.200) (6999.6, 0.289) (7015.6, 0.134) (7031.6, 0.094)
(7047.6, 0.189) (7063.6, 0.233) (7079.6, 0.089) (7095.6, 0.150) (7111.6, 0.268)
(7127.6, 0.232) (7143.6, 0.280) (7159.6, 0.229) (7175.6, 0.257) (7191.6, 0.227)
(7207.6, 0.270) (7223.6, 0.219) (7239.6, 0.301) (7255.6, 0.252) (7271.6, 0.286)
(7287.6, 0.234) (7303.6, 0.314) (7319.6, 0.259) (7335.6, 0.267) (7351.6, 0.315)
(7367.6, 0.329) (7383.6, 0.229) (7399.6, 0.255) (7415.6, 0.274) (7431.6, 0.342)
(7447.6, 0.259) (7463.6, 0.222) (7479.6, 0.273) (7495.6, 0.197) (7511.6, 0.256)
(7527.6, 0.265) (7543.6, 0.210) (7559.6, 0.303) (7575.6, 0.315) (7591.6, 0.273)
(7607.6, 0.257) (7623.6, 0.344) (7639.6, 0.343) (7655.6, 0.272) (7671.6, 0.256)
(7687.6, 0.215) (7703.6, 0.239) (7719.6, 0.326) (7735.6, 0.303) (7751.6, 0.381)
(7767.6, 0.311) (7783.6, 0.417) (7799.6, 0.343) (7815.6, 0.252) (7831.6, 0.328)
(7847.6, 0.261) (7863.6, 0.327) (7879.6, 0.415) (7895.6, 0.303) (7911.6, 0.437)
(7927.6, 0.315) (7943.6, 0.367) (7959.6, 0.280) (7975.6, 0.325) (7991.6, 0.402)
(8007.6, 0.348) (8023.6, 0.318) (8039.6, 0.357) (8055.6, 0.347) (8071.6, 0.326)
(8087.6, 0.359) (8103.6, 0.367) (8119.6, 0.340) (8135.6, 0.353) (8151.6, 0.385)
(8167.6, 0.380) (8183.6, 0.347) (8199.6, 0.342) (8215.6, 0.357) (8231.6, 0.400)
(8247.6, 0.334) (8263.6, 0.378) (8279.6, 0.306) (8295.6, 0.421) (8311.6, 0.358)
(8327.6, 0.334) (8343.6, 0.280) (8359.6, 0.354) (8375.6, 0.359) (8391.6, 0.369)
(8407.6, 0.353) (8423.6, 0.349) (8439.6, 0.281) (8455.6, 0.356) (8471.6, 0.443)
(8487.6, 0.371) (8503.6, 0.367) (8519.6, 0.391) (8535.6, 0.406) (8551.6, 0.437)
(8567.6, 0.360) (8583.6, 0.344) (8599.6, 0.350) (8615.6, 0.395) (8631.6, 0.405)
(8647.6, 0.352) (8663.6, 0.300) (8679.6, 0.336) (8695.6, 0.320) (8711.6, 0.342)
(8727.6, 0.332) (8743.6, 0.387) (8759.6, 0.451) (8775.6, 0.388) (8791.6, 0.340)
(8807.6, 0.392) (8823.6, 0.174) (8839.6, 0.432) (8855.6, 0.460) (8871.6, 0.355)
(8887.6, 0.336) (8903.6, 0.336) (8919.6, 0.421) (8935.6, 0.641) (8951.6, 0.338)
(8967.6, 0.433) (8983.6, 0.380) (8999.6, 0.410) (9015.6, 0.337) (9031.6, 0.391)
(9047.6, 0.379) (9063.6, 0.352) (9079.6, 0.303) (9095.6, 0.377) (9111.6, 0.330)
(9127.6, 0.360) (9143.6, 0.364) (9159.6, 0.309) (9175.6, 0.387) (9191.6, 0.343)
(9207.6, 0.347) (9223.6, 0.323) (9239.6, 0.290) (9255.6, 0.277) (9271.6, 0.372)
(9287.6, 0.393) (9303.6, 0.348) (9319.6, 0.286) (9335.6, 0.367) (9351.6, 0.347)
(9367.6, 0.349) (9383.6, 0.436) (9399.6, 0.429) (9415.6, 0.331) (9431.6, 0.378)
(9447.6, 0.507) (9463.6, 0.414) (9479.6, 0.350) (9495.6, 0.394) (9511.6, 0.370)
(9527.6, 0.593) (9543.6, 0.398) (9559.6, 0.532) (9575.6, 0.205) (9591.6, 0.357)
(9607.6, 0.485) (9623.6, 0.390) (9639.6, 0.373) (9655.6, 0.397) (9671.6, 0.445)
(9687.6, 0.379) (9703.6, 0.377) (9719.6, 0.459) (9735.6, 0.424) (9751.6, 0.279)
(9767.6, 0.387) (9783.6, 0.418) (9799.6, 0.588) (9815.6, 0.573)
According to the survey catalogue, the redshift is 0.785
